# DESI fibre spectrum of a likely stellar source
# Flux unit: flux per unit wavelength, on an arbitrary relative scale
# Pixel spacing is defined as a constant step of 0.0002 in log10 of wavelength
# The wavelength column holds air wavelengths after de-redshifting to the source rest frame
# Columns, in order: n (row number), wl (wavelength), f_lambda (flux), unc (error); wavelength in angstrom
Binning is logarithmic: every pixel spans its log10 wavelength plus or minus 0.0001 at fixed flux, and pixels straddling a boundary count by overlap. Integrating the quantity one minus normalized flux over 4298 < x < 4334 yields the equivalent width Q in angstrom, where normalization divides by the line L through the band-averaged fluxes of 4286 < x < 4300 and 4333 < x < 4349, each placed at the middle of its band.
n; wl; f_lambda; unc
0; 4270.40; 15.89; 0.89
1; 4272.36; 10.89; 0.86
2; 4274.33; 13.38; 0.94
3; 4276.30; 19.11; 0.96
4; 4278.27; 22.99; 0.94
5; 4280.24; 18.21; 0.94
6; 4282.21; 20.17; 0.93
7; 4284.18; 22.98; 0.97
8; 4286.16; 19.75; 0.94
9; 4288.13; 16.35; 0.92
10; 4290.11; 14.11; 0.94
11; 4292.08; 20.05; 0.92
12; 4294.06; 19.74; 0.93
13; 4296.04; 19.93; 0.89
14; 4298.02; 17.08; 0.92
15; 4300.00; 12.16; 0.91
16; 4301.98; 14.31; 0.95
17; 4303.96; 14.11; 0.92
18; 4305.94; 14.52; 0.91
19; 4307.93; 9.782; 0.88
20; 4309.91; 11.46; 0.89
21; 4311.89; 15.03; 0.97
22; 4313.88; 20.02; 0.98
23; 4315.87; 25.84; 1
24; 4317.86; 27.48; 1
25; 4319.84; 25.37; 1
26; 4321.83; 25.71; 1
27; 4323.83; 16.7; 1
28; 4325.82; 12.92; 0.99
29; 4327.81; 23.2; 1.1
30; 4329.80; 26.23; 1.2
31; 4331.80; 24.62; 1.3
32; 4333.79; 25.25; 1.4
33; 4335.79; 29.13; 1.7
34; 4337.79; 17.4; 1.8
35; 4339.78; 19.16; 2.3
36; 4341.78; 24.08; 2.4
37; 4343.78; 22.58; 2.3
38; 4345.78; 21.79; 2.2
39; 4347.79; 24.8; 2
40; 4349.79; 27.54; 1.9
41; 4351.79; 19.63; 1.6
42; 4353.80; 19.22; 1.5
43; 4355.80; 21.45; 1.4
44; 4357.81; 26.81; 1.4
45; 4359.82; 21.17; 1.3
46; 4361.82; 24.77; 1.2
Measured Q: 2.5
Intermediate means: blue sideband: 17.6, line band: 19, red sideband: 23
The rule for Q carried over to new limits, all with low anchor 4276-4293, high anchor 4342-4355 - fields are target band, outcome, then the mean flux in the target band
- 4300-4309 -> 3.2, 13.1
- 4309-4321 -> 0.0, 21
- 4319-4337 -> -1.3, 23.1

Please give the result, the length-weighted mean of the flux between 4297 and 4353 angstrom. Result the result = 20.3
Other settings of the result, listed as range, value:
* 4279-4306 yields 17.5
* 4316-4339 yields 23.2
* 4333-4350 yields 23.3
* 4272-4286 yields 18.7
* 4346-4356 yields 22.6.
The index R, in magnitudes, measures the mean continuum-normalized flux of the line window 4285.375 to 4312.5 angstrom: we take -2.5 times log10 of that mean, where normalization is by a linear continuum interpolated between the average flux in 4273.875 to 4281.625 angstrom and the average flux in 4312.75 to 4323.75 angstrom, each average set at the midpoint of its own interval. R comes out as 0.34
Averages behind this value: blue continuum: 18.9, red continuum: 24.1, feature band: 15.6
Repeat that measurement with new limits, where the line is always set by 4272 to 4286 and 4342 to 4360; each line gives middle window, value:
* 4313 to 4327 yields -0.05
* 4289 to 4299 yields 0.08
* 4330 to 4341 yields -0.07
